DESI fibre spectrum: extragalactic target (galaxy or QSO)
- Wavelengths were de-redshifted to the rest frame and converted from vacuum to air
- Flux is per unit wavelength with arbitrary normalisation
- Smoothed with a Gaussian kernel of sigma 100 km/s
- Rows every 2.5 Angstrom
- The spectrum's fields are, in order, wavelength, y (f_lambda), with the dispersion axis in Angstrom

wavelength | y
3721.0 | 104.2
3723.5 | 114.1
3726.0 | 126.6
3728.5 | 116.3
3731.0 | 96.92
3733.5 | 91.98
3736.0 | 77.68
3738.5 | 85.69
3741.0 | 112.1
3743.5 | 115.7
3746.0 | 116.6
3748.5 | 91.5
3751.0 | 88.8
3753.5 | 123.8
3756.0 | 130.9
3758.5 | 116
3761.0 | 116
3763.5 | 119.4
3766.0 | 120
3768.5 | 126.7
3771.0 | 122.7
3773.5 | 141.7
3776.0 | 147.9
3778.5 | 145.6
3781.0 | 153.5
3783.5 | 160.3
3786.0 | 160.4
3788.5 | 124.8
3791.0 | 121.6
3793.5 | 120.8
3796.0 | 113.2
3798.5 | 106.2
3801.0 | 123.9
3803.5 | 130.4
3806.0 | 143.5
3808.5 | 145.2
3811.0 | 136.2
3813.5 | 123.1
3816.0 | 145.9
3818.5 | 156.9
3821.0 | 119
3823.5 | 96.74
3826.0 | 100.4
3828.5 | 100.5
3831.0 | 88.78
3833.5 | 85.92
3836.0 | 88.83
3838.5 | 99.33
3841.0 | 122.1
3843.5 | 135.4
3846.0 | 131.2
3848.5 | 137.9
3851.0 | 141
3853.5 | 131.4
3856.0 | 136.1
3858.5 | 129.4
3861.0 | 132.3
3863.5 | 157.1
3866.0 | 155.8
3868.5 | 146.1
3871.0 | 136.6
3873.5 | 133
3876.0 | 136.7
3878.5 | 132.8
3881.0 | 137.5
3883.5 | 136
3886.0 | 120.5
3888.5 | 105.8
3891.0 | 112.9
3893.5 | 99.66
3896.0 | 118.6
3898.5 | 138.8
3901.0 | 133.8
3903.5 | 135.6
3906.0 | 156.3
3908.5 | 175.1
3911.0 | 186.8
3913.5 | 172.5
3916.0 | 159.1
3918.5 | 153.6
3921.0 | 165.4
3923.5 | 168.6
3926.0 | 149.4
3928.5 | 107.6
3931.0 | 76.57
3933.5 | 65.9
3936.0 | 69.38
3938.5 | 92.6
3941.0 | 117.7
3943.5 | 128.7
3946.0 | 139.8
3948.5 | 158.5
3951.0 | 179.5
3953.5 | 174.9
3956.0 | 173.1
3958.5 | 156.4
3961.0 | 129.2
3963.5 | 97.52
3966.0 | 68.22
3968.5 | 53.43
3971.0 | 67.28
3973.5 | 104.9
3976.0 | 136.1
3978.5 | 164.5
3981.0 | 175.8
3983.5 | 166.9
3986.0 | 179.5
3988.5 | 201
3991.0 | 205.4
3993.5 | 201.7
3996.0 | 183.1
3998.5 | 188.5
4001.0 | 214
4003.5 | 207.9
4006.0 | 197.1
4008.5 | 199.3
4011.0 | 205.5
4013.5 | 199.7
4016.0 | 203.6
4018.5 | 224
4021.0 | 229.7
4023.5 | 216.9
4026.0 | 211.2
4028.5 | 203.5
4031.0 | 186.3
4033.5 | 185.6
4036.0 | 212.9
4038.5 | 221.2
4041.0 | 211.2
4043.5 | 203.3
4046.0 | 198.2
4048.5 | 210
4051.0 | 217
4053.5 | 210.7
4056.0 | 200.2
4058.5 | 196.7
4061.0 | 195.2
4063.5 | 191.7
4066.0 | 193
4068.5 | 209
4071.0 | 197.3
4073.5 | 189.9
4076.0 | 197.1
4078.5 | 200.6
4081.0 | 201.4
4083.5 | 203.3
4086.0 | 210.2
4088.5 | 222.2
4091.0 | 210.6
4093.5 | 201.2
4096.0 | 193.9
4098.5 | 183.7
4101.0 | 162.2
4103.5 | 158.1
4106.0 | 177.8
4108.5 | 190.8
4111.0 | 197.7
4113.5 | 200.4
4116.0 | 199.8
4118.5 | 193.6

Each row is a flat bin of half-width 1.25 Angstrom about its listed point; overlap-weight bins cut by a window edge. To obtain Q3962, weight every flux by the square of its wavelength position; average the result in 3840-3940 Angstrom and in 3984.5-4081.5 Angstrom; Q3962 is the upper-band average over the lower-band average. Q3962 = 1.63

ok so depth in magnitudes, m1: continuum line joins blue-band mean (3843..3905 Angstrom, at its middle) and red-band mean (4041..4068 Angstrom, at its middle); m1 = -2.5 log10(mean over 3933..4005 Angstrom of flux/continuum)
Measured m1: 0.169 mag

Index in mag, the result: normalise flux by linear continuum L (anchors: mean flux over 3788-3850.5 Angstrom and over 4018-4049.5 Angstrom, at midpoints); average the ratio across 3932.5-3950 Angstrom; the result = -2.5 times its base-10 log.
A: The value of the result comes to 0.459 mag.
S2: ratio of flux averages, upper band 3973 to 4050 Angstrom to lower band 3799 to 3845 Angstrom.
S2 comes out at 1.65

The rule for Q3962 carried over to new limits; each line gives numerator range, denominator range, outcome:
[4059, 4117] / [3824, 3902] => 1.76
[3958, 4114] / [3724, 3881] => 1.70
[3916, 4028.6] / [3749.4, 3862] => 1.38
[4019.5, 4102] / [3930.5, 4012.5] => 1.42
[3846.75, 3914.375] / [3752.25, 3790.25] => 1.09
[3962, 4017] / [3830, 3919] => 1.31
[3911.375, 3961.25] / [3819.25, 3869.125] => 1.19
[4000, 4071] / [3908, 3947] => 1.64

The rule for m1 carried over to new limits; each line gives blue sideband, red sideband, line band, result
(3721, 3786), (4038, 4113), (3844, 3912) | 0.098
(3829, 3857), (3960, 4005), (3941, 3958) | -0.082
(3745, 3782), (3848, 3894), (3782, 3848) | 0.048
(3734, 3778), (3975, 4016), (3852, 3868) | 0.053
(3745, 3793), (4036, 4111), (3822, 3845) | 0.361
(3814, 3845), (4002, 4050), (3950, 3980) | 0.372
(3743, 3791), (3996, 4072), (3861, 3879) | 0.107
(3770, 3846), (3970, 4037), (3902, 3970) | 0.234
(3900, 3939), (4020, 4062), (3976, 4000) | -0.042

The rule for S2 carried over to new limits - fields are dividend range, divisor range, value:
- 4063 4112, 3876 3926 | 1.36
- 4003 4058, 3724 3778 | 1.81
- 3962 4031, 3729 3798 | 1.45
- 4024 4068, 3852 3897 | 1.55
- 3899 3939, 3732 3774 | 1.23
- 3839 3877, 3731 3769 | 1.26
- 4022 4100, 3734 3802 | 1.67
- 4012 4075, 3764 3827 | 1.56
